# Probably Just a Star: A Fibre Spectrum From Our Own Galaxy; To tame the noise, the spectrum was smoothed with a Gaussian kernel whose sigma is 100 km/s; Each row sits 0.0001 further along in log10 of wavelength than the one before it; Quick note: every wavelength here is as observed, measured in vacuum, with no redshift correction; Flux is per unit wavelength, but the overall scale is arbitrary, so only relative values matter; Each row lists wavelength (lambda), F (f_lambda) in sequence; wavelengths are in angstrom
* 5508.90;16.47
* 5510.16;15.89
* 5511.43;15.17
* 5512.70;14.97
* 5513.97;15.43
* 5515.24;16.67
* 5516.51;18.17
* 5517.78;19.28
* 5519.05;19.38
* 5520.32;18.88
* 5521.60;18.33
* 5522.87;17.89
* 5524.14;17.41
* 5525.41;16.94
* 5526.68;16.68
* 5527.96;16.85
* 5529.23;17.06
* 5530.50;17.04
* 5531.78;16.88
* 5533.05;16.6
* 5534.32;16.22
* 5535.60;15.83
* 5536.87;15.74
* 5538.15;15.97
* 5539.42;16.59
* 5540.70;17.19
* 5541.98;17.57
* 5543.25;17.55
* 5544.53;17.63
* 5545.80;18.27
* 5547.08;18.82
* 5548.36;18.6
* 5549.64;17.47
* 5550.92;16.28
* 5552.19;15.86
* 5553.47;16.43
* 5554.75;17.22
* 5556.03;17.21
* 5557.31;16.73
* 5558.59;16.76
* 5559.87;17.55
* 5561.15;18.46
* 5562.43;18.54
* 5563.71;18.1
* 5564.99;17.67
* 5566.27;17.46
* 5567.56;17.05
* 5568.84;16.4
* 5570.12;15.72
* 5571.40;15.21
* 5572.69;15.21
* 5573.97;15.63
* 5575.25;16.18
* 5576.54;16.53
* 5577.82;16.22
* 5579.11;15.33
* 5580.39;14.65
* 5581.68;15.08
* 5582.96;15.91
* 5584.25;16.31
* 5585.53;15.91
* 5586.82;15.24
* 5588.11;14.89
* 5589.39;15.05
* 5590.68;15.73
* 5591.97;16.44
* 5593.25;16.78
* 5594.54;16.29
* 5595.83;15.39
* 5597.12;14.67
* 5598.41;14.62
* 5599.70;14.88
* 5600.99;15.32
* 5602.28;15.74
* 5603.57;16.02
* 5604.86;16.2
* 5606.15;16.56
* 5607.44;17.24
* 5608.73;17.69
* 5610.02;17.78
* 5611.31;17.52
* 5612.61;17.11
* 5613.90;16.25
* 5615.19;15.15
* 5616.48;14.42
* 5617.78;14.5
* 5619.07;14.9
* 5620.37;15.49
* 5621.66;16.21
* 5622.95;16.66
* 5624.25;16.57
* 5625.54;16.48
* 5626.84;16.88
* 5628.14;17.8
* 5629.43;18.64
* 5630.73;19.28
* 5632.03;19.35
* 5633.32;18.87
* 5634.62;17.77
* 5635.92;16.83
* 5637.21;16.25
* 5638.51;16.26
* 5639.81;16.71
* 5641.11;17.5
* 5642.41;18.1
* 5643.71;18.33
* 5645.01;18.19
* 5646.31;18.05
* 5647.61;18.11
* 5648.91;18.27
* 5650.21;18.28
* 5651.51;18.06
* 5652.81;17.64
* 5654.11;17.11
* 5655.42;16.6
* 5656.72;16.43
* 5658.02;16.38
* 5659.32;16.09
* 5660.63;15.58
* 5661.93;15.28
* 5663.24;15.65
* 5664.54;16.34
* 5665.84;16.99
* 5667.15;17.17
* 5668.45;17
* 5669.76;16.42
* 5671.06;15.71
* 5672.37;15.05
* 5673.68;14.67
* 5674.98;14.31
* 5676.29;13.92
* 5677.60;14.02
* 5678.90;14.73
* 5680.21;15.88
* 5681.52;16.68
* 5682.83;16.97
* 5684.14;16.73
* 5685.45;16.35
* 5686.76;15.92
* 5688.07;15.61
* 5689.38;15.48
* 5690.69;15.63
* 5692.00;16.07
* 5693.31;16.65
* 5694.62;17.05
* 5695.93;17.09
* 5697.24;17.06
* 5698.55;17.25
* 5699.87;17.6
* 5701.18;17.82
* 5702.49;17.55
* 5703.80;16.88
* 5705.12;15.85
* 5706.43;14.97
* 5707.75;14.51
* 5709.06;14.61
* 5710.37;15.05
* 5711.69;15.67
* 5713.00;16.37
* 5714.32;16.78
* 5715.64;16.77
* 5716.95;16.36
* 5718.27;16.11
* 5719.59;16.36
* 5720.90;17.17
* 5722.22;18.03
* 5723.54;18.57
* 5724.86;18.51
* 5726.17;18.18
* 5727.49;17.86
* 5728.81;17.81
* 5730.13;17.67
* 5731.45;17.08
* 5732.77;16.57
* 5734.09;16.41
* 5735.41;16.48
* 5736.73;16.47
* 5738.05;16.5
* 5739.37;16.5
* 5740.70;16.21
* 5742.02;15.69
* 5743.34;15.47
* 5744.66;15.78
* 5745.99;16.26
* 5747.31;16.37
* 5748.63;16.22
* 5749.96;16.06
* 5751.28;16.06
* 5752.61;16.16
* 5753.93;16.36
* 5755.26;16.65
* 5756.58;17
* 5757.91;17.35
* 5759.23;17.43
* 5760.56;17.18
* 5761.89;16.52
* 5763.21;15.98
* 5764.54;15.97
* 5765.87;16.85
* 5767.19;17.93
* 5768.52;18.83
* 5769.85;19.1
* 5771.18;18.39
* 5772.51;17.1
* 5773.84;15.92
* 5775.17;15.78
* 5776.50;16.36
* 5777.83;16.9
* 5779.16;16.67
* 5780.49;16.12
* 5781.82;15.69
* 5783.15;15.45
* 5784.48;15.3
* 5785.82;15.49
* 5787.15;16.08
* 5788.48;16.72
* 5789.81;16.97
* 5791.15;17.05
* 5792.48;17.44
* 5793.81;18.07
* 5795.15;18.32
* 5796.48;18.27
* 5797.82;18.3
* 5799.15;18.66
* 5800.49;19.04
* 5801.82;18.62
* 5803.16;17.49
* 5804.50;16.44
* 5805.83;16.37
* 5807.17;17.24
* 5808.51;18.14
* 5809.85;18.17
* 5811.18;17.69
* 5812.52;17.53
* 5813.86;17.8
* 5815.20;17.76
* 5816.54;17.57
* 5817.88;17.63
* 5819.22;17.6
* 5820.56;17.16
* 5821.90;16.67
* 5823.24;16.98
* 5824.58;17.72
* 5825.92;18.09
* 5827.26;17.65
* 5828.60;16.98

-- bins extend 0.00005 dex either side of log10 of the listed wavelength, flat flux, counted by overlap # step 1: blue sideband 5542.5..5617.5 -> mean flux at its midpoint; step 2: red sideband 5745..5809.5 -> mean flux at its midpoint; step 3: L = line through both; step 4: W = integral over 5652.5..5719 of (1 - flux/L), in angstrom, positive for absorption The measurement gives 2.38 angstrom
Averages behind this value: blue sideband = 16.4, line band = 16.1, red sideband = 17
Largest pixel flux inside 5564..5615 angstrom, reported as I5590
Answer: 17.78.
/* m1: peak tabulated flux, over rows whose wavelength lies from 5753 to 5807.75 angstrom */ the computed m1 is 19.1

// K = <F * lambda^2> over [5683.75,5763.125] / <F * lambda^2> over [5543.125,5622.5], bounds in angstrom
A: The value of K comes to 1.07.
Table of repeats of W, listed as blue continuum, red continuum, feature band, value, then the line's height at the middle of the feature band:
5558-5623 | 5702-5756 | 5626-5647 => -2.0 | 16.3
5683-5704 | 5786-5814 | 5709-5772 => 1.0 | 17.1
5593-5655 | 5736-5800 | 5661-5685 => 1.5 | 16.8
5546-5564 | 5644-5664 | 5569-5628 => 4.7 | 17.3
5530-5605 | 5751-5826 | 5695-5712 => 0.6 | 16.9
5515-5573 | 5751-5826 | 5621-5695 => 2.2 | 17.2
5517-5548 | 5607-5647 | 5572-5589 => 1.6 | 17.2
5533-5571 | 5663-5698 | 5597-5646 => -0.7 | 16.5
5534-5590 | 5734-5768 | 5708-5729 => -0.4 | 16.5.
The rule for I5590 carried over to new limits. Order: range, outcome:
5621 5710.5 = 19.35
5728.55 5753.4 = 17.81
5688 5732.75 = 18.57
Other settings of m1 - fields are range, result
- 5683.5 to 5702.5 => 17.82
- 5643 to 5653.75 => 18.33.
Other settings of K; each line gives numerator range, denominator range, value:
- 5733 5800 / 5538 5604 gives 1.09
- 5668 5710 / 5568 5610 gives 1.05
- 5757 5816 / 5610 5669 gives 1.07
